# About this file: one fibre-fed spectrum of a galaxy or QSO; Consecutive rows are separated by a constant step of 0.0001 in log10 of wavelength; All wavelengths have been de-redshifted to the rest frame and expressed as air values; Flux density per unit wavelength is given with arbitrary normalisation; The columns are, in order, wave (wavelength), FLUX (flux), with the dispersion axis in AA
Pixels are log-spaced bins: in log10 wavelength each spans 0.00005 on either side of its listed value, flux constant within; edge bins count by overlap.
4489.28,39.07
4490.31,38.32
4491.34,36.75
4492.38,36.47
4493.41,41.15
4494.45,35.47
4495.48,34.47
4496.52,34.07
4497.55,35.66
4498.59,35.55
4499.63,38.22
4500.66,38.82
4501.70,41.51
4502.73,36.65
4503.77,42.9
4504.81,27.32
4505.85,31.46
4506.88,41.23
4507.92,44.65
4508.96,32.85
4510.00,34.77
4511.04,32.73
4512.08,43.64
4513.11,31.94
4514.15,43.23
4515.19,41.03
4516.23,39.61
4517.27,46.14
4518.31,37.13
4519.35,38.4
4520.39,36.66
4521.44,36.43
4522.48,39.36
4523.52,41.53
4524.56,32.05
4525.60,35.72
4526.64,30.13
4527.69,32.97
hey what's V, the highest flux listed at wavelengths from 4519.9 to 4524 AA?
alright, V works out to 41.53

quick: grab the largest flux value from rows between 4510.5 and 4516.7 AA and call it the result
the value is 43.64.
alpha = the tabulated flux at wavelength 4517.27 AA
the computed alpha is 46.14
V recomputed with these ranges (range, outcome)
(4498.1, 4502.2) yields 41.51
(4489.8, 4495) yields 41.15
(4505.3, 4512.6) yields 44.65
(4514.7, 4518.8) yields 46.14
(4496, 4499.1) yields 35.66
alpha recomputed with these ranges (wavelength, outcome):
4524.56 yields 32.05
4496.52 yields 34.07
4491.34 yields 36.75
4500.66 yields 38.82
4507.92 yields 44.65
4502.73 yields 36.65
